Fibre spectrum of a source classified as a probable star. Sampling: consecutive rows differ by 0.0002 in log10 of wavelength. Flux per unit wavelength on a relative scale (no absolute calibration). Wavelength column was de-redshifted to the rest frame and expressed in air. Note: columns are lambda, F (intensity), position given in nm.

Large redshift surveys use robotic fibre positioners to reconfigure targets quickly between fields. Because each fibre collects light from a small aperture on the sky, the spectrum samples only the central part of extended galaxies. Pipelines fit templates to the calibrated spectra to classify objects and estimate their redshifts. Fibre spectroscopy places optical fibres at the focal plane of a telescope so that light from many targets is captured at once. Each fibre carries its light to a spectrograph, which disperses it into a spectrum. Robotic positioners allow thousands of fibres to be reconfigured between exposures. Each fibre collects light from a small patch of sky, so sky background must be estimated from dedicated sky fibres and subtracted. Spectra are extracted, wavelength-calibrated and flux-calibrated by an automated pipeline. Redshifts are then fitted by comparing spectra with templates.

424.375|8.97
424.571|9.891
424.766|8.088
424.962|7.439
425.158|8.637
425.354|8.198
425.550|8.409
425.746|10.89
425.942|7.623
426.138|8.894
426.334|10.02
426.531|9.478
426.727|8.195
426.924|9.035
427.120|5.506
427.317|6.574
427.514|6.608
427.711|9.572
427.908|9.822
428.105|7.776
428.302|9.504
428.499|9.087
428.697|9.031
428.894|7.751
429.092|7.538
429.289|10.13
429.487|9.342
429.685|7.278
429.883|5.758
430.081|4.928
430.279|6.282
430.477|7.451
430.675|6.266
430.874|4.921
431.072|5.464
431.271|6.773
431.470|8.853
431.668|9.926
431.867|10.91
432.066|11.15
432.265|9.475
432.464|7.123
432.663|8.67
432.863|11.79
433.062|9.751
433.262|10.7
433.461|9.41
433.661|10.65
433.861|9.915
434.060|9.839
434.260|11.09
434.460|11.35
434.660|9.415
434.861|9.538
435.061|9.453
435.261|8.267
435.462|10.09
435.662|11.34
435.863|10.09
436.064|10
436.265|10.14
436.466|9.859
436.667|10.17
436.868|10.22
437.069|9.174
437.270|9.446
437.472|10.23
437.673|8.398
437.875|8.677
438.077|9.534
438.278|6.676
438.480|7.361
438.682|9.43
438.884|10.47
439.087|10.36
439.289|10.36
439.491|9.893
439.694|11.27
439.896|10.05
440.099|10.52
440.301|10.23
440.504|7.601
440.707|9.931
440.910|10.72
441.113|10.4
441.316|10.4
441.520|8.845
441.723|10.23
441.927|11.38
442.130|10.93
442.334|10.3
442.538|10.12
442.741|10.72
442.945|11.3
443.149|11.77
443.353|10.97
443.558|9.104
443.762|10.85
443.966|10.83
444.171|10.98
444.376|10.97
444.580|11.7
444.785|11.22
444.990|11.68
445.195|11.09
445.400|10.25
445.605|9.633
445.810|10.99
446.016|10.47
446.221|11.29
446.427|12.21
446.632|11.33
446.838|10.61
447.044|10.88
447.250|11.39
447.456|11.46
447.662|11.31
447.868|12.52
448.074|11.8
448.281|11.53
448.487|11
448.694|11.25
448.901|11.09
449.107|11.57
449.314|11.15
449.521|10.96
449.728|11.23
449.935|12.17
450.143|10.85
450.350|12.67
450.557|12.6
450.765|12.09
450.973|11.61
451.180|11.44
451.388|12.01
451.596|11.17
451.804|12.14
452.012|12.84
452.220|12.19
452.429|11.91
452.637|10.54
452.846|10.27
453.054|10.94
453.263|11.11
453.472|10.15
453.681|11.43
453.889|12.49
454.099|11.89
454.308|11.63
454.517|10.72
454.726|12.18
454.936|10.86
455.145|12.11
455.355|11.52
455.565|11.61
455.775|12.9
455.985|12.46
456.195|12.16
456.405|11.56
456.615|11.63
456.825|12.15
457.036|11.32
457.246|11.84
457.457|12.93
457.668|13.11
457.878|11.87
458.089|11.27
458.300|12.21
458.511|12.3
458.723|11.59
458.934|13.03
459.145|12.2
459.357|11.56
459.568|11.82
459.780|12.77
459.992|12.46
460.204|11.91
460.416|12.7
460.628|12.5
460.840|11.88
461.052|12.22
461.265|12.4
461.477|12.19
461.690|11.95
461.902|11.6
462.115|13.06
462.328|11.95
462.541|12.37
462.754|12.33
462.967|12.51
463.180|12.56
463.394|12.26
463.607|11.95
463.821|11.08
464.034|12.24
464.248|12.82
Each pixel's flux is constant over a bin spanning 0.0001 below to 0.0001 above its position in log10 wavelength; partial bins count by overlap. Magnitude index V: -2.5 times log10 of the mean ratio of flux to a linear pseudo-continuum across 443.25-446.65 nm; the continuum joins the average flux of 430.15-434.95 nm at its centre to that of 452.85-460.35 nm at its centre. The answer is -0.043 mag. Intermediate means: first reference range 9.01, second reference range 11.9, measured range 10.9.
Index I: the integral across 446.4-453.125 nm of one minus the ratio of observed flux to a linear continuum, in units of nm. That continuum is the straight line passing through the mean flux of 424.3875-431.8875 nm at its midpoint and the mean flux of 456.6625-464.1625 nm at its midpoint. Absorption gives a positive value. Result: -0.445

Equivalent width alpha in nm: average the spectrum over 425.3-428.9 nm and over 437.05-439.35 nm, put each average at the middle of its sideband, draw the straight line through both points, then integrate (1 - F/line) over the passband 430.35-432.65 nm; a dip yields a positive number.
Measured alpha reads 0.199 nm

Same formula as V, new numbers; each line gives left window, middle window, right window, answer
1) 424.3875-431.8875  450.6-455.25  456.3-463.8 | -0.03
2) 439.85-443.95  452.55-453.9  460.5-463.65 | 0.05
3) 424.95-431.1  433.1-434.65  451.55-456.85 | -0.18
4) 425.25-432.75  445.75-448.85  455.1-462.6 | -0.07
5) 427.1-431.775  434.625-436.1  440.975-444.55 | -0.09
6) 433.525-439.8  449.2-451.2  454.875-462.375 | -0.05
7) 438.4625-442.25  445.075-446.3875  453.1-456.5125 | 0.00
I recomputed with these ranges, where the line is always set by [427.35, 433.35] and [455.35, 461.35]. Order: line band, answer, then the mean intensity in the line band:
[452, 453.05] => 0.00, 11.4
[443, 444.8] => -0.14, 10.9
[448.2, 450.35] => -0.09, 11.3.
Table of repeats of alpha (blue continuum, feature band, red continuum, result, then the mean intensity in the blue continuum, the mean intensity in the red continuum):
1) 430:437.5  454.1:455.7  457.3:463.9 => 0.00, 9.22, 12.2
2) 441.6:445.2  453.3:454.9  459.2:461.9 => 0.03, 10.9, 12.2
